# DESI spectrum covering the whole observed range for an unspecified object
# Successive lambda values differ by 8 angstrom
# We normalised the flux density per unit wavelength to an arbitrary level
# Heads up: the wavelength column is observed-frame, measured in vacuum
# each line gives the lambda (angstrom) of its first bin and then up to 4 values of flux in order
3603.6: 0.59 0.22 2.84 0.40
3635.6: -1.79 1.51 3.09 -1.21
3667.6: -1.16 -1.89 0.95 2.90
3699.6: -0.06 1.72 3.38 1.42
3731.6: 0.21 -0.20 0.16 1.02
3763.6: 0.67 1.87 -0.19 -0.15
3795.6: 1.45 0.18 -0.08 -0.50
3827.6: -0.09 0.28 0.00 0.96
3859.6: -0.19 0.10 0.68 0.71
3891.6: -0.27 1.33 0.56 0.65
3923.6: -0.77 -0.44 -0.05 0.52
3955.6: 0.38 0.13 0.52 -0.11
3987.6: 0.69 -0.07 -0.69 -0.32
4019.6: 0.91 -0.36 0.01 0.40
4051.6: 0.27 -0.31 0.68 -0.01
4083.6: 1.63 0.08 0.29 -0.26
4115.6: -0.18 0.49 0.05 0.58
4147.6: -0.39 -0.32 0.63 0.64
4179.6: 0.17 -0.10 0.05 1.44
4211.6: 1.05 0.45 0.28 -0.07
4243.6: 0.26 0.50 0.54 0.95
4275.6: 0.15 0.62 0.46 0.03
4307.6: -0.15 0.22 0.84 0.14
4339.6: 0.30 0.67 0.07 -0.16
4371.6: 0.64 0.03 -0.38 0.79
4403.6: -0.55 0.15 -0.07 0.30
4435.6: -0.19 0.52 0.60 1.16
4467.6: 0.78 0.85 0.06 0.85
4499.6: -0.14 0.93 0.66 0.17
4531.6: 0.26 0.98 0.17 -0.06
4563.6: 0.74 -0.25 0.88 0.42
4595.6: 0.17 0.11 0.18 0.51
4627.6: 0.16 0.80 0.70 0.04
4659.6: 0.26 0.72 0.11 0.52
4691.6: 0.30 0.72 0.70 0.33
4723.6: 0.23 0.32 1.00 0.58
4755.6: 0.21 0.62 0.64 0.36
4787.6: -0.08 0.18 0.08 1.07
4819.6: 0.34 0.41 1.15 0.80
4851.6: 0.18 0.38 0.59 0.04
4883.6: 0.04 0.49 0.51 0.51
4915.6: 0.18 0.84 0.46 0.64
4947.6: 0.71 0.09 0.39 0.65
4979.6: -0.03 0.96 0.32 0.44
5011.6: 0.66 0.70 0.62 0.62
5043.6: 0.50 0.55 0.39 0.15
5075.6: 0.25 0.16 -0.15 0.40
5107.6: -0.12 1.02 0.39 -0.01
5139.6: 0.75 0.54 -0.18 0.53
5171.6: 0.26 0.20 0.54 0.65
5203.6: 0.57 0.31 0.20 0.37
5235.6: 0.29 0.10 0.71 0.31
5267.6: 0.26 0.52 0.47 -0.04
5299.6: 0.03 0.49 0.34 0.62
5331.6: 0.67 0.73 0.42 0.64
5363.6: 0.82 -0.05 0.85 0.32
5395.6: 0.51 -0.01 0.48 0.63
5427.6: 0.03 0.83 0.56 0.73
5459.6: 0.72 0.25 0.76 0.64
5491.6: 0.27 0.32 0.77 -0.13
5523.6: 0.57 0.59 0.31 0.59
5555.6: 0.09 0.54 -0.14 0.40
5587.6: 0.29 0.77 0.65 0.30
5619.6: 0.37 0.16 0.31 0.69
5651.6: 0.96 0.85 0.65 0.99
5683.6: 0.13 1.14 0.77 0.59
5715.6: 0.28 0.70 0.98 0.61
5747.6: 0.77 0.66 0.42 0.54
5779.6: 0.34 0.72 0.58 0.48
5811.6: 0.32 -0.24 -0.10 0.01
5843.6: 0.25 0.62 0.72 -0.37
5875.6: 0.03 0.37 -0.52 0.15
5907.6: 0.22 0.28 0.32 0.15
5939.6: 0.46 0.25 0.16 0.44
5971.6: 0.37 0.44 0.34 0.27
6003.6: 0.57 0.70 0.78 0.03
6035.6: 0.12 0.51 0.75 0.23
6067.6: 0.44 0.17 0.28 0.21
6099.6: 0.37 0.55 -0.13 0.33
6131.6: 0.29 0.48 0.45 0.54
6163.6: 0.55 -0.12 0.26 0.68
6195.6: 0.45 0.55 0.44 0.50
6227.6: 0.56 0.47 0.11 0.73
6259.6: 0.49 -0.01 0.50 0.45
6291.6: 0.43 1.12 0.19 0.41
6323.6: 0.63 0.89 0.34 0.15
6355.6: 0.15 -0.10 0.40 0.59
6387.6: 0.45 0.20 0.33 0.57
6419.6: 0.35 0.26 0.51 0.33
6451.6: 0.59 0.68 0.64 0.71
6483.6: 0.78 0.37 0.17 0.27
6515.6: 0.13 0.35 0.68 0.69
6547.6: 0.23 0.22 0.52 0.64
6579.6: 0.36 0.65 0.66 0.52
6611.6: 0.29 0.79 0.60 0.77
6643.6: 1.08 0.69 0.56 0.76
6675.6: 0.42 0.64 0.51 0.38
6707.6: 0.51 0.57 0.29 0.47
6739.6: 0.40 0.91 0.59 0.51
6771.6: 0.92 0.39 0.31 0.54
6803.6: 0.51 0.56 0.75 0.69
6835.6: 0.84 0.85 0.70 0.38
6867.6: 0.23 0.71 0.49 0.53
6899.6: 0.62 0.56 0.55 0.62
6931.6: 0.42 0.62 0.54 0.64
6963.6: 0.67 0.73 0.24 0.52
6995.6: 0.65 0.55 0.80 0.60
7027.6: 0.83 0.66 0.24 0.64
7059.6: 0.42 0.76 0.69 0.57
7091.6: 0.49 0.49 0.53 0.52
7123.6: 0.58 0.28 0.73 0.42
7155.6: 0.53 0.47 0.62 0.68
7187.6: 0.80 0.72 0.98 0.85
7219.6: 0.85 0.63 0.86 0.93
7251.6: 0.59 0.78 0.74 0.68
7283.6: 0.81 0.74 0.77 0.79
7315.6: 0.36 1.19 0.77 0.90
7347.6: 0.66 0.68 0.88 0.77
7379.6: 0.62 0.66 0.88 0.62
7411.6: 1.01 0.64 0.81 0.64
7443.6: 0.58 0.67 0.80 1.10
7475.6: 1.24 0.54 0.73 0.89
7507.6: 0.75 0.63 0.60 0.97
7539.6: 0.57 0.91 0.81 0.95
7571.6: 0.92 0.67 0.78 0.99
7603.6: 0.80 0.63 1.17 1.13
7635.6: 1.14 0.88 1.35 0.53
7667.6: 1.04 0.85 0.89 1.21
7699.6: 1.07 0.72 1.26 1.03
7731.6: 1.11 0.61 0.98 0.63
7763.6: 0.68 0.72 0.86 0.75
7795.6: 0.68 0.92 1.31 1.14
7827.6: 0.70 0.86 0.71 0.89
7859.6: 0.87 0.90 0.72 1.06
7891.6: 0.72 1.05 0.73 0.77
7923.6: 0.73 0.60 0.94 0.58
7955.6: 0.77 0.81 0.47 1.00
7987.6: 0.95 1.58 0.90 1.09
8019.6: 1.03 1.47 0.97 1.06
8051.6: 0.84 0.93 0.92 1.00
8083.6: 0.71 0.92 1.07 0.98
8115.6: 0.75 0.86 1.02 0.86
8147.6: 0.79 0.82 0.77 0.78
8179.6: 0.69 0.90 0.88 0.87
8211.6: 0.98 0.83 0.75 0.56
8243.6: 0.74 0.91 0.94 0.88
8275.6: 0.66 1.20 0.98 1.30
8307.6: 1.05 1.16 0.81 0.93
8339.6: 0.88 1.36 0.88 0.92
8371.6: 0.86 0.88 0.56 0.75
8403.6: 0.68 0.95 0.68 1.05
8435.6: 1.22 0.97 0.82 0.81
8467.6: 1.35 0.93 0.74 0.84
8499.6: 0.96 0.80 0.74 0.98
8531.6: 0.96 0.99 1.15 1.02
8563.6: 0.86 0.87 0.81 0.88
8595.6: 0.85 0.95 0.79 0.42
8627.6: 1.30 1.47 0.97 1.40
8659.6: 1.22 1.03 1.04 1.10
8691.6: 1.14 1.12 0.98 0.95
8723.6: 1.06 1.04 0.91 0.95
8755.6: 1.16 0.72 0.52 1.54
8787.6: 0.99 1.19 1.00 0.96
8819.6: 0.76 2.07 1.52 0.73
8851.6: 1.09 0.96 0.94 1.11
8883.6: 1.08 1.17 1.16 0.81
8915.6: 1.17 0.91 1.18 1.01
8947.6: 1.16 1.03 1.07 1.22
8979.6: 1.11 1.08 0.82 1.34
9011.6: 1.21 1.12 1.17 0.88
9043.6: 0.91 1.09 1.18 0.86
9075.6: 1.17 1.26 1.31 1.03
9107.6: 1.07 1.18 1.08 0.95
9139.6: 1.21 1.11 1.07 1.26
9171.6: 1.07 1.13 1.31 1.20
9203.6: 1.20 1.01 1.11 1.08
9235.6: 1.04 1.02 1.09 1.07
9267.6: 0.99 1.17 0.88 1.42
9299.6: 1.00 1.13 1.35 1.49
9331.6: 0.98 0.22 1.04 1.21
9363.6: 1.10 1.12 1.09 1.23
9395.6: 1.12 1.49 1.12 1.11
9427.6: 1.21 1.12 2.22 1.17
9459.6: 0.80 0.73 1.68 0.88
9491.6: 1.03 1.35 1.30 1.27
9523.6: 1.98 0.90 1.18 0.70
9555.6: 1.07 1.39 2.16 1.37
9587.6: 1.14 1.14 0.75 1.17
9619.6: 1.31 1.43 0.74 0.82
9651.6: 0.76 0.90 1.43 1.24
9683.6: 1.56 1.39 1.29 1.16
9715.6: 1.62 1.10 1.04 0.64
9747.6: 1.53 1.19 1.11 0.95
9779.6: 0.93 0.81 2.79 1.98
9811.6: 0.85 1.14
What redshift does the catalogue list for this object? 0.635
